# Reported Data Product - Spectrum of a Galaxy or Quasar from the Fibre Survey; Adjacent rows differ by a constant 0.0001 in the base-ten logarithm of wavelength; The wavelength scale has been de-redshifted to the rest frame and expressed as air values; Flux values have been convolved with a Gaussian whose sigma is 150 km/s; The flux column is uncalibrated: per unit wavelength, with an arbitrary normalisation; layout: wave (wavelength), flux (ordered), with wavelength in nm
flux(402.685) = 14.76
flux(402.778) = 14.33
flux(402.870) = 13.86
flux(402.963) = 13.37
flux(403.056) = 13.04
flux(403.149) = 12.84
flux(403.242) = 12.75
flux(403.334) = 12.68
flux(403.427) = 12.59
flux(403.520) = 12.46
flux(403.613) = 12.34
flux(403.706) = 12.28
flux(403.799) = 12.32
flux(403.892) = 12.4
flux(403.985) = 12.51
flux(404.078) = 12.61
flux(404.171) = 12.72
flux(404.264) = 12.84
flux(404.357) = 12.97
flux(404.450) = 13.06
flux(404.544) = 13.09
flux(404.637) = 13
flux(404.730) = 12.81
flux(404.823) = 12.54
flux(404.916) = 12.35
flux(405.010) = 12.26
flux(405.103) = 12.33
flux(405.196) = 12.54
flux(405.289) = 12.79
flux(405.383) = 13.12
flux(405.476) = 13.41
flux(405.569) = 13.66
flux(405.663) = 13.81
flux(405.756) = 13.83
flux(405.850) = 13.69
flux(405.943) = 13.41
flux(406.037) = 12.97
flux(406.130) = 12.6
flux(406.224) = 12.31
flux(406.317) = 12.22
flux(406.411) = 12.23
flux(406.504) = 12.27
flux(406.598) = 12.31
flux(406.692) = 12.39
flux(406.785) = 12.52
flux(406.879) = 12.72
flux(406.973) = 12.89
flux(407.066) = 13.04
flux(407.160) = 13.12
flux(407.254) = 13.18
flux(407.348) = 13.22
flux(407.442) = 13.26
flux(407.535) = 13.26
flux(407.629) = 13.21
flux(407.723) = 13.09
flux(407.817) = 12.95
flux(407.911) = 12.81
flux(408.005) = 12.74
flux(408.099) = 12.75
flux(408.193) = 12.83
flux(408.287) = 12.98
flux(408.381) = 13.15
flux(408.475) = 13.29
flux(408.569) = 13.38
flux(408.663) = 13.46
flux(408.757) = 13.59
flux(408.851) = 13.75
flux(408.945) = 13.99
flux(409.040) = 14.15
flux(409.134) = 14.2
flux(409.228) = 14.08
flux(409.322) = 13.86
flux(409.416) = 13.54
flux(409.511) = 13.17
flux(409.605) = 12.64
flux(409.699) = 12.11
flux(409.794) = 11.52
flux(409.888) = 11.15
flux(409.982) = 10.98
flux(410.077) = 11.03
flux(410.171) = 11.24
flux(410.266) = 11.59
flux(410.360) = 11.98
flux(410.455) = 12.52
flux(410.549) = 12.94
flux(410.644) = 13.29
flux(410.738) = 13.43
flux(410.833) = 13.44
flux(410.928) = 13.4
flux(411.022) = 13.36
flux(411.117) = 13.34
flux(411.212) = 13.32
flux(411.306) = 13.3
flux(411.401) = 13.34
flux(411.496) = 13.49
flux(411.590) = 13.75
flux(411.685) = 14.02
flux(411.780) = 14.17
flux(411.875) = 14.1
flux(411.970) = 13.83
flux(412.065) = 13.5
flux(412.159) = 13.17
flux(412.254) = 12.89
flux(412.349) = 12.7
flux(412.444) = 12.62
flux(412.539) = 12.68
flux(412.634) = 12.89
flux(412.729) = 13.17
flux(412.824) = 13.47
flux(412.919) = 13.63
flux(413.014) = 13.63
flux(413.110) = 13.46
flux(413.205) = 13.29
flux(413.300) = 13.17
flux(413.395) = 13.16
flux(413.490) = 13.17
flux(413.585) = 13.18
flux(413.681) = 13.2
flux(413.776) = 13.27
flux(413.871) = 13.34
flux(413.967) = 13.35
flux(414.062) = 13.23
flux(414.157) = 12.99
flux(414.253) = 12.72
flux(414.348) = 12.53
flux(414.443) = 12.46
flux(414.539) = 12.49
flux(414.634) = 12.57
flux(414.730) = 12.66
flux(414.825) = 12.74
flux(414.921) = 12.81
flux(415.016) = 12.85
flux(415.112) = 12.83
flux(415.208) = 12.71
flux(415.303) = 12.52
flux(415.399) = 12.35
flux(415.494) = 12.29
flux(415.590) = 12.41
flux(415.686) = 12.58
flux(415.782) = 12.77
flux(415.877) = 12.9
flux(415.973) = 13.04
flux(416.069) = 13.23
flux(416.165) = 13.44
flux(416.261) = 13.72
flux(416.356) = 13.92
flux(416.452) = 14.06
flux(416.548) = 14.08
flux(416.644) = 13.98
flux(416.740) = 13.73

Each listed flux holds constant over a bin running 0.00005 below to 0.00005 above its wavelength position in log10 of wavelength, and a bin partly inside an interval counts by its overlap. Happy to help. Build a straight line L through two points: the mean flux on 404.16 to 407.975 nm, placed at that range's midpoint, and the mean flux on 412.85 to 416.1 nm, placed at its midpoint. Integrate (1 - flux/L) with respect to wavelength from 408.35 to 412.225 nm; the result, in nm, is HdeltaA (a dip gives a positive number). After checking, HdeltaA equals -0.06 nm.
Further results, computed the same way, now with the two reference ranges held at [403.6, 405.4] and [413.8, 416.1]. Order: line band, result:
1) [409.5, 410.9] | 0.06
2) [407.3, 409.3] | -0.10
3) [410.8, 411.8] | -0.06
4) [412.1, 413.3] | -0.04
